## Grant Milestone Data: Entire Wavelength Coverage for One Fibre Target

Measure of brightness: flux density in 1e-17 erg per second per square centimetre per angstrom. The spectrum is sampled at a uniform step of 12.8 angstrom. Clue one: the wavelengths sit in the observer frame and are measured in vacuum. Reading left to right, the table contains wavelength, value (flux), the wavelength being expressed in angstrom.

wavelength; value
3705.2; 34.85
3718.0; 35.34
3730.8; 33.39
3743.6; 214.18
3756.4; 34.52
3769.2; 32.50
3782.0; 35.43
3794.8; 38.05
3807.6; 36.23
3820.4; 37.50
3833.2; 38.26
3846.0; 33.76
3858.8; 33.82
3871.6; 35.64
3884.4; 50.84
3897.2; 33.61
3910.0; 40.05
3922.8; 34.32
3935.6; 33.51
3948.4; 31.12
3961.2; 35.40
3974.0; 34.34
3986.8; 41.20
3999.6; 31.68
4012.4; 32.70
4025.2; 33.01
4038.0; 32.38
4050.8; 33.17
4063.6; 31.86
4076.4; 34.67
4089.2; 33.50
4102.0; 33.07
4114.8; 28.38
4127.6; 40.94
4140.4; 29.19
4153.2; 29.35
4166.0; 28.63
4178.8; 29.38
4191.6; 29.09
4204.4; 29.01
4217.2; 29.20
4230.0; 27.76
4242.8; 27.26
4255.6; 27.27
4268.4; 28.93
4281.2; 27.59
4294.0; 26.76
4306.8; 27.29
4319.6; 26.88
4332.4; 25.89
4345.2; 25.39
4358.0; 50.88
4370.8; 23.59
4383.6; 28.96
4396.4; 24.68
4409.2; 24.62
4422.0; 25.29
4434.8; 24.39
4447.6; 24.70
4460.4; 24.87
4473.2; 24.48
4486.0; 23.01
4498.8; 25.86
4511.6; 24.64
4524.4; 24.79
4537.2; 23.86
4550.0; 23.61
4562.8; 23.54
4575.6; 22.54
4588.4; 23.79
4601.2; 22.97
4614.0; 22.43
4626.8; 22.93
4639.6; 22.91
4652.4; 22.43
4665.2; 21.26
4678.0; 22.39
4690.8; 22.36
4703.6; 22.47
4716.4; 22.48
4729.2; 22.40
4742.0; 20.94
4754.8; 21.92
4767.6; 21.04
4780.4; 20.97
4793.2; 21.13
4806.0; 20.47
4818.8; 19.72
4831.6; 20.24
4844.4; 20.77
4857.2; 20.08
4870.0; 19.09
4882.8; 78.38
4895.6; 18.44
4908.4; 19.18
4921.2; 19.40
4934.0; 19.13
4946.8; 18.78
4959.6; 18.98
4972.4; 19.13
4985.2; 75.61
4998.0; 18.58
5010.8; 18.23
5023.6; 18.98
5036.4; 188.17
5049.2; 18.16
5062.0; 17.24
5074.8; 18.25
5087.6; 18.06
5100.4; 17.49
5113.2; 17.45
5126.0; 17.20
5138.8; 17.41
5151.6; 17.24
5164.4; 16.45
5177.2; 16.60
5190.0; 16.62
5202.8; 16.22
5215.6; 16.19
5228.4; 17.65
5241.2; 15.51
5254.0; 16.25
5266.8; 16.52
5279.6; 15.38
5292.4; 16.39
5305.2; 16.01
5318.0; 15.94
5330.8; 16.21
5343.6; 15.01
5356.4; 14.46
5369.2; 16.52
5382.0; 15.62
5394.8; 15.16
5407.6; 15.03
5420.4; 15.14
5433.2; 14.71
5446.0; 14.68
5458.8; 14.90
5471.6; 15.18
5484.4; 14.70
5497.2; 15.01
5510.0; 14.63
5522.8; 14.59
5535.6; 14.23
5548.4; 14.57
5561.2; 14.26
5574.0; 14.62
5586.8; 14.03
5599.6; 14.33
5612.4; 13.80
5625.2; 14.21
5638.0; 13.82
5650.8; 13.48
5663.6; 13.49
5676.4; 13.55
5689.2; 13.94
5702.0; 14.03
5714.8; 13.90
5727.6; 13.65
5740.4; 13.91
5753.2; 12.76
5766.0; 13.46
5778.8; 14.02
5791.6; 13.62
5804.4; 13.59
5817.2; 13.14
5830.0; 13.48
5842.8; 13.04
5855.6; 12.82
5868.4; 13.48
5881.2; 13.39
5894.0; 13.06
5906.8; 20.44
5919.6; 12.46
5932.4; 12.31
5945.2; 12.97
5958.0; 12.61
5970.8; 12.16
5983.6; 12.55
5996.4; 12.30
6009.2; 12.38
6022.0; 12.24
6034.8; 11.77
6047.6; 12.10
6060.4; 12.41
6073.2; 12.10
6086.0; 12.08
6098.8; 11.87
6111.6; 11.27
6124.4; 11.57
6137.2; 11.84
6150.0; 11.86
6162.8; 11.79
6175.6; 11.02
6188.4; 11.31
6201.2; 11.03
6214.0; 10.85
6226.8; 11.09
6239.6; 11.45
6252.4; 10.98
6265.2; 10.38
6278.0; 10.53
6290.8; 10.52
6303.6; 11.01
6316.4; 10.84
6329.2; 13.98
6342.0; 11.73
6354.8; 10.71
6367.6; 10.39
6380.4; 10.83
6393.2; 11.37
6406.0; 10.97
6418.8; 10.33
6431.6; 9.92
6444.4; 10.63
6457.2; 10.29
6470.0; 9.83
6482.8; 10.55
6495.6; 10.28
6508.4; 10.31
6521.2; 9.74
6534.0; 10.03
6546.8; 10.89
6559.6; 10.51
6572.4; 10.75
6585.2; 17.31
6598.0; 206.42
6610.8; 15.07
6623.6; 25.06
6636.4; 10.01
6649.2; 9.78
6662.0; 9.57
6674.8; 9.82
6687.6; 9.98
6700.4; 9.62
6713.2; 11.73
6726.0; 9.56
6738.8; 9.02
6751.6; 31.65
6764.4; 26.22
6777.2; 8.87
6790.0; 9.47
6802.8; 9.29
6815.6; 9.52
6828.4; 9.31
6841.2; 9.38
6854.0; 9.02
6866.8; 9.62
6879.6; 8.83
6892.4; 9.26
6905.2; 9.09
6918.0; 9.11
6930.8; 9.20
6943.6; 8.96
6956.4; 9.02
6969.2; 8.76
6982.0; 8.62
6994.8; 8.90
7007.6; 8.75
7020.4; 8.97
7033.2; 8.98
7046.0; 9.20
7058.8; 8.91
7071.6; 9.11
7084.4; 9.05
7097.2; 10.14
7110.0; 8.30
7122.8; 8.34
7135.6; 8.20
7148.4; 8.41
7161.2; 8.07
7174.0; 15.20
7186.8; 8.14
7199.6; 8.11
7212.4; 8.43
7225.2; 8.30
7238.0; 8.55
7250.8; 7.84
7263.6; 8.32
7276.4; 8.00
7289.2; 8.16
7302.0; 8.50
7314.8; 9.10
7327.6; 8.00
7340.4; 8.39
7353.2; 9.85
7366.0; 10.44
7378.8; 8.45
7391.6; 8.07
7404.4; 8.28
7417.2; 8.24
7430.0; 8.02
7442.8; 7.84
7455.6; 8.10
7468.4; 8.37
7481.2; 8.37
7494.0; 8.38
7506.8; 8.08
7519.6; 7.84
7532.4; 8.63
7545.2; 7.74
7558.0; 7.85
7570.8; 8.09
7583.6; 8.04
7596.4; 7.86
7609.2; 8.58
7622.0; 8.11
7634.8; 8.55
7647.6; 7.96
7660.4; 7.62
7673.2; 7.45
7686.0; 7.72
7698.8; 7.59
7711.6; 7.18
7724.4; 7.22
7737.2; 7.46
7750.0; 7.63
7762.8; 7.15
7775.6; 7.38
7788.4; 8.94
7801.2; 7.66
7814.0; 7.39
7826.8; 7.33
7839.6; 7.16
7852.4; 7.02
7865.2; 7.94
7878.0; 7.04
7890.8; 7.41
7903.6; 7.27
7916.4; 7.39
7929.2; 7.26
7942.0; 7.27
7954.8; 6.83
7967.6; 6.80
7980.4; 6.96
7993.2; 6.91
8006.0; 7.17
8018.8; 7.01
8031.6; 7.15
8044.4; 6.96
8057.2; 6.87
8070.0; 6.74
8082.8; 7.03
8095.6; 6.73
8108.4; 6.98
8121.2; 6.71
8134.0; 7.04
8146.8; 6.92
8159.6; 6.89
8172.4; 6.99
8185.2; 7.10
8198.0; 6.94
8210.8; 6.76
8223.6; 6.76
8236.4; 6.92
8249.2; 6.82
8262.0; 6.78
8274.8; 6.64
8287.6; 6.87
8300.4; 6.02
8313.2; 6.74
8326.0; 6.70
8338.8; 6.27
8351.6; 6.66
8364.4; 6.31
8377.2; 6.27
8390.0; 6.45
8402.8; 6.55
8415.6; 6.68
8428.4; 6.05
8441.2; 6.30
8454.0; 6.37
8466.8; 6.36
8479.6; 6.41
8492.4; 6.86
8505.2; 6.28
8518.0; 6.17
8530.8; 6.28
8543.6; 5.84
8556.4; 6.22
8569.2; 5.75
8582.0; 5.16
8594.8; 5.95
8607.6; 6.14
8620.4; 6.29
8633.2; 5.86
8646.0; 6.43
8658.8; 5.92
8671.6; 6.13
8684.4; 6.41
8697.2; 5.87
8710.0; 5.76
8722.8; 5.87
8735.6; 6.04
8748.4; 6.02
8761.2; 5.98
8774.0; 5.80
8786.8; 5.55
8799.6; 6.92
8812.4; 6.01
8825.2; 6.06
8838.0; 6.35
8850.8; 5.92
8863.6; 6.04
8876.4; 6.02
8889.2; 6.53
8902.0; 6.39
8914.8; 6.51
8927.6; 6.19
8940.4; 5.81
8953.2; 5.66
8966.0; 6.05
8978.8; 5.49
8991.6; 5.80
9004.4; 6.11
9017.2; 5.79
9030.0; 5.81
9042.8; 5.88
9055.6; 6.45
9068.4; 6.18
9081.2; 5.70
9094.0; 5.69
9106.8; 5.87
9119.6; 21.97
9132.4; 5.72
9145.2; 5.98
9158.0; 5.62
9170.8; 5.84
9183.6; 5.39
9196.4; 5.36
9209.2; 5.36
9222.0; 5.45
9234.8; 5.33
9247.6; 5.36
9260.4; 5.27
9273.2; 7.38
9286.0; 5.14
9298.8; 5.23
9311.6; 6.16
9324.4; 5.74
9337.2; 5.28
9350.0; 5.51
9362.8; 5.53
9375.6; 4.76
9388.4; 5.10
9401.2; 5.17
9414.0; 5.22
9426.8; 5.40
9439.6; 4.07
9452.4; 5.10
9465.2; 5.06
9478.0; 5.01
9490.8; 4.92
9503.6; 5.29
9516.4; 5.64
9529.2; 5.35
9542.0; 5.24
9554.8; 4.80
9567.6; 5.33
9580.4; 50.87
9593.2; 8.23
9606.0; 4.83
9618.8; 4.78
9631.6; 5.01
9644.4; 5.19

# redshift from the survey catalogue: 0.00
